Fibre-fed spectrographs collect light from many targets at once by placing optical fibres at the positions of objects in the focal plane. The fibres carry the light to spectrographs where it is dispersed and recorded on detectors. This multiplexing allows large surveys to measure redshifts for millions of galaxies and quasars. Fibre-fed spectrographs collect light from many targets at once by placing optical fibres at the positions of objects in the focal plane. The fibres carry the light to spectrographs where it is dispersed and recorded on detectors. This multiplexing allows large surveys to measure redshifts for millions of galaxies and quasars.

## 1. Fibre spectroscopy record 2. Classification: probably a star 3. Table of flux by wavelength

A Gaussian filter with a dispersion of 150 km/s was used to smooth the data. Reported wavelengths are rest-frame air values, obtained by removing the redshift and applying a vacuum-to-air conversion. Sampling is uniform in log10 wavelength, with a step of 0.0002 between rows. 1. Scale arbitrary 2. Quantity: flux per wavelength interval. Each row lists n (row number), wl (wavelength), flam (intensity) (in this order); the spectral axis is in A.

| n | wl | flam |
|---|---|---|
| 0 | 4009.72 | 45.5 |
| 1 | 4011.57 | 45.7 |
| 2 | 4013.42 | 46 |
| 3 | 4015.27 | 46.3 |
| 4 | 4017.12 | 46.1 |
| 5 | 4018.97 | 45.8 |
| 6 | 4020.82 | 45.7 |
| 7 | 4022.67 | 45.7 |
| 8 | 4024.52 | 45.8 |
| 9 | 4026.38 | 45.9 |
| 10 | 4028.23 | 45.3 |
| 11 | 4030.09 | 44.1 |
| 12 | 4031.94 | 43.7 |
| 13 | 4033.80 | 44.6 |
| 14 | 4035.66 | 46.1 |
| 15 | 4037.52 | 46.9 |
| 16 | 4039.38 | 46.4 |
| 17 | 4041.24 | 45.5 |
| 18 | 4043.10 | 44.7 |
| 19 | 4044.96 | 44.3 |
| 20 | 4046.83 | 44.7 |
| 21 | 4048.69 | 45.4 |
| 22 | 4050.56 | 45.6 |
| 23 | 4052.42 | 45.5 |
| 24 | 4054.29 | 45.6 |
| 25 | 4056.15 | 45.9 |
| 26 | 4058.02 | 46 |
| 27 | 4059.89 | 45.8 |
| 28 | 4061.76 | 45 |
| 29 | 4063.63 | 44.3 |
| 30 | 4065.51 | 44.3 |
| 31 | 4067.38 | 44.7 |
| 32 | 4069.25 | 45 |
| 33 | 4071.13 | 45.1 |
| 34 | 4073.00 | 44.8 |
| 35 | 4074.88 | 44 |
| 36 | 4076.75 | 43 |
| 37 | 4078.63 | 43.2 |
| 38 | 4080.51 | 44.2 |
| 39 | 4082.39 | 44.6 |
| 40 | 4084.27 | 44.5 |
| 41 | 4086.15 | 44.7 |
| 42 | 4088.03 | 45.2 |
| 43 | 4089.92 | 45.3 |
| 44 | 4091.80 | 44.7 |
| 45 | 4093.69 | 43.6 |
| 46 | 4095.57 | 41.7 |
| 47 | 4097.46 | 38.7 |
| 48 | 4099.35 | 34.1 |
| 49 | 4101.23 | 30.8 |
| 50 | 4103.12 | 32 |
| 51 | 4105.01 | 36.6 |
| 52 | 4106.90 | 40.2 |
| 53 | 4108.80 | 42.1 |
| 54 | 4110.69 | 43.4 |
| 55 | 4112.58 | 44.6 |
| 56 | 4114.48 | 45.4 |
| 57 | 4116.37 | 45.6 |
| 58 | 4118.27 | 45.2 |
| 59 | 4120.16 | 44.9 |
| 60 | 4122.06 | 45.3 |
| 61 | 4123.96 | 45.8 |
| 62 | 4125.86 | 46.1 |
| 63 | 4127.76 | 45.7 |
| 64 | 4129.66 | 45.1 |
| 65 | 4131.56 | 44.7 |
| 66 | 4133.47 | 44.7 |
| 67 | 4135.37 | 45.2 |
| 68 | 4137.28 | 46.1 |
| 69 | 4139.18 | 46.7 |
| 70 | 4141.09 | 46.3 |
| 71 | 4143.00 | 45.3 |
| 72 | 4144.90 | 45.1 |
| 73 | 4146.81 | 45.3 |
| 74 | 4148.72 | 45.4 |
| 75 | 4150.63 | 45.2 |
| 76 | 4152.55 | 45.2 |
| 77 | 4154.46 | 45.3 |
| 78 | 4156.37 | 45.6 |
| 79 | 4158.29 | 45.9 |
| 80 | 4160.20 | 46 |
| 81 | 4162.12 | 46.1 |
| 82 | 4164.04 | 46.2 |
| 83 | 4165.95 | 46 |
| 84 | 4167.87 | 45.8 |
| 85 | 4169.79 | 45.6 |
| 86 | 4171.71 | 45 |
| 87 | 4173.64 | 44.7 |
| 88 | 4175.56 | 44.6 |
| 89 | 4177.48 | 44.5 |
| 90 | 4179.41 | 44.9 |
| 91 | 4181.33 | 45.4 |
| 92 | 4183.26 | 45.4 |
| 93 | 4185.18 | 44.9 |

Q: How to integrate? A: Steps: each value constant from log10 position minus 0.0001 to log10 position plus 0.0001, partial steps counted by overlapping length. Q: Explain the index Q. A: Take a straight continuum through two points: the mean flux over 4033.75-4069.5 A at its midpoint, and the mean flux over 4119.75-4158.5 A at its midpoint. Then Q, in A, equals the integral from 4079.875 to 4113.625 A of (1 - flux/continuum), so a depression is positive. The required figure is 3.2 A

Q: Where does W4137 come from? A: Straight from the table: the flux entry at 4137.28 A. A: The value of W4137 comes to 46.1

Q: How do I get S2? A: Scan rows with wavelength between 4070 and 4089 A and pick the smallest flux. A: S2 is 43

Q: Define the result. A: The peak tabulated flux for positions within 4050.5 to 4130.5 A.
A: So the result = 46.1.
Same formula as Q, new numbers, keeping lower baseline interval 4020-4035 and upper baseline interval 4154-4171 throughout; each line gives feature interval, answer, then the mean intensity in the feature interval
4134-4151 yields 0.0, 45.6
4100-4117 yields 2.1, 39.9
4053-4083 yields 0.4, 44.7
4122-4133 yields 0.1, 45.4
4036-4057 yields -0.1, 45.5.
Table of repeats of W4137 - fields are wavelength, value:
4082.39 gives 44.6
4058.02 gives 46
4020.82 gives 45.7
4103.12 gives 32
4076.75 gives 43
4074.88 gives 44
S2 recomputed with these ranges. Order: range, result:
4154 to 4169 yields 45.3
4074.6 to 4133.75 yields 30.8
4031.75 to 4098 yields 38.7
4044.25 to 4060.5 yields 44.3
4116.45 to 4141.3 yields 44.7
